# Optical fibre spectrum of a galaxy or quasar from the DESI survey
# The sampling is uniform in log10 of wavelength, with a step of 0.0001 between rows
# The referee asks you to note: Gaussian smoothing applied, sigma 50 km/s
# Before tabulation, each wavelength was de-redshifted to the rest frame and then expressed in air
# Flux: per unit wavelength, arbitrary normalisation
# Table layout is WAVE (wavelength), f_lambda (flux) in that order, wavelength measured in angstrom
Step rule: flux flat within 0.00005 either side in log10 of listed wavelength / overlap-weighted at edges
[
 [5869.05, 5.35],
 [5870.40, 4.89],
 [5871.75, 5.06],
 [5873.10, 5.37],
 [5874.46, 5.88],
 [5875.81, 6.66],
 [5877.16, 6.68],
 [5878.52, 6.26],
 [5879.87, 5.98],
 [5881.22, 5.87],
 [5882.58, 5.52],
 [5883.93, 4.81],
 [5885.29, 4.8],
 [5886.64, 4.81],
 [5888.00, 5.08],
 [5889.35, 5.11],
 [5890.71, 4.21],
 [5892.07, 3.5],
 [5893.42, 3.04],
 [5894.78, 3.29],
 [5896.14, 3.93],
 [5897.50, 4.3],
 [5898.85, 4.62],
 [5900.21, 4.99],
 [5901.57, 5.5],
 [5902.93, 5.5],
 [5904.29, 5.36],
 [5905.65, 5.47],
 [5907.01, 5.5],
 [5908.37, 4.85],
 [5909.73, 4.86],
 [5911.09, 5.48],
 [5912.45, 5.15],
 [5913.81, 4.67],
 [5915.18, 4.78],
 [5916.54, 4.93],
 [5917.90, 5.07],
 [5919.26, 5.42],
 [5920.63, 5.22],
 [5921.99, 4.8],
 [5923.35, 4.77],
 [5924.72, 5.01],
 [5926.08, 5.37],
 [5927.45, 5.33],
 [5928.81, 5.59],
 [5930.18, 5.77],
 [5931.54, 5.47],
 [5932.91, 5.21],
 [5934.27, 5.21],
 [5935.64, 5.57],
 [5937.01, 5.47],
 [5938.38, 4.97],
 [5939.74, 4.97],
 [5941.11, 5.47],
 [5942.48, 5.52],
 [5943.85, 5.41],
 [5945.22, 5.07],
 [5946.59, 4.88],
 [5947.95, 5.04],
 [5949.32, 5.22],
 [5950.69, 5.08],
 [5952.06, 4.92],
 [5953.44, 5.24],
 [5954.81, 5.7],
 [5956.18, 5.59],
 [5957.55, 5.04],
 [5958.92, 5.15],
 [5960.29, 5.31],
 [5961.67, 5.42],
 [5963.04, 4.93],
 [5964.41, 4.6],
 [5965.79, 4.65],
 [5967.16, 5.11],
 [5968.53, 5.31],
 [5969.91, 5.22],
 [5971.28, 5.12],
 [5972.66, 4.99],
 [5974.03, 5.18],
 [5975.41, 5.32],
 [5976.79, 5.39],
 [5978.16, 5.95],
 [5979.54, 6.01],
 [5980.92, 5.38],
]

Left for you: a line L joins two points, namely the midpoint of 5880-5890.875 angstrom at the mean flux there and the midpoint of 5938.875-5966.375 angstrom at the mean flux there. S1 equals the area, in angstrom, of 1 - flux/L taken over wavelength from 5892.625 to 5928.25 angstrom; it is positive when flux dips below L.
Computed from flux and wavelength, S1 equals 1.7 angstrom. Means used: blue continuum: 5.11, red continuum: 5.16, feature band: 4.89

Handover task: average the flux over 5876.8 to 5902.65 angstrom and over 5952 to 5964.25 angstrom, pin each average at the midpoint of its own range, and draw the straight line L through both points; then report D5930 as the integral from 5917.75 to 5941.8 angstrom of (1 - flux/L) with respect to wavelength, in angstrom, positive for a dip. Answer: -0.9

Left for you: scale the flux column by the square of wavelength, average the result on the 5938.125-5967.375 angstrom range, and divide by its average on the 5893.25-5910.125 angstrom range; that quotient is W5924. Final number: 1.1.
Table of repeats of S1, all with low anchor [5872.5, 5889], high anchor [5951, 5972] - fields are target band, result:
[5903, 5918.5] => 0.96 angstrom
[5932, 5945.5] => -0.02 angstrom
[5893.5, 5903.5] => 1.88 angstrom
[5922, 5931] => 0.15 angstrom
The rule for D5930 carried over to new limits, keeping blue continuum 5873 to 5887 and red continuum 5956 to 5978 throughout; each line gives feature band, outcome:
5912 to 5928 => 1.24 angstrom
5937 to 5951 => 0.33 angstrom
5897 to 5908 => 0.82 angstrom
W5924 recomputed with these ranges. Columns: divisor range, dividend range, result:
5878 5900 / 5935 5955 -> 1.13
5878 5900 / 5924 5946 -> 1.15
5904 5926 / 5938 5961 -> 1.04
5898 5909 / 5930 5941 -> 1.03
